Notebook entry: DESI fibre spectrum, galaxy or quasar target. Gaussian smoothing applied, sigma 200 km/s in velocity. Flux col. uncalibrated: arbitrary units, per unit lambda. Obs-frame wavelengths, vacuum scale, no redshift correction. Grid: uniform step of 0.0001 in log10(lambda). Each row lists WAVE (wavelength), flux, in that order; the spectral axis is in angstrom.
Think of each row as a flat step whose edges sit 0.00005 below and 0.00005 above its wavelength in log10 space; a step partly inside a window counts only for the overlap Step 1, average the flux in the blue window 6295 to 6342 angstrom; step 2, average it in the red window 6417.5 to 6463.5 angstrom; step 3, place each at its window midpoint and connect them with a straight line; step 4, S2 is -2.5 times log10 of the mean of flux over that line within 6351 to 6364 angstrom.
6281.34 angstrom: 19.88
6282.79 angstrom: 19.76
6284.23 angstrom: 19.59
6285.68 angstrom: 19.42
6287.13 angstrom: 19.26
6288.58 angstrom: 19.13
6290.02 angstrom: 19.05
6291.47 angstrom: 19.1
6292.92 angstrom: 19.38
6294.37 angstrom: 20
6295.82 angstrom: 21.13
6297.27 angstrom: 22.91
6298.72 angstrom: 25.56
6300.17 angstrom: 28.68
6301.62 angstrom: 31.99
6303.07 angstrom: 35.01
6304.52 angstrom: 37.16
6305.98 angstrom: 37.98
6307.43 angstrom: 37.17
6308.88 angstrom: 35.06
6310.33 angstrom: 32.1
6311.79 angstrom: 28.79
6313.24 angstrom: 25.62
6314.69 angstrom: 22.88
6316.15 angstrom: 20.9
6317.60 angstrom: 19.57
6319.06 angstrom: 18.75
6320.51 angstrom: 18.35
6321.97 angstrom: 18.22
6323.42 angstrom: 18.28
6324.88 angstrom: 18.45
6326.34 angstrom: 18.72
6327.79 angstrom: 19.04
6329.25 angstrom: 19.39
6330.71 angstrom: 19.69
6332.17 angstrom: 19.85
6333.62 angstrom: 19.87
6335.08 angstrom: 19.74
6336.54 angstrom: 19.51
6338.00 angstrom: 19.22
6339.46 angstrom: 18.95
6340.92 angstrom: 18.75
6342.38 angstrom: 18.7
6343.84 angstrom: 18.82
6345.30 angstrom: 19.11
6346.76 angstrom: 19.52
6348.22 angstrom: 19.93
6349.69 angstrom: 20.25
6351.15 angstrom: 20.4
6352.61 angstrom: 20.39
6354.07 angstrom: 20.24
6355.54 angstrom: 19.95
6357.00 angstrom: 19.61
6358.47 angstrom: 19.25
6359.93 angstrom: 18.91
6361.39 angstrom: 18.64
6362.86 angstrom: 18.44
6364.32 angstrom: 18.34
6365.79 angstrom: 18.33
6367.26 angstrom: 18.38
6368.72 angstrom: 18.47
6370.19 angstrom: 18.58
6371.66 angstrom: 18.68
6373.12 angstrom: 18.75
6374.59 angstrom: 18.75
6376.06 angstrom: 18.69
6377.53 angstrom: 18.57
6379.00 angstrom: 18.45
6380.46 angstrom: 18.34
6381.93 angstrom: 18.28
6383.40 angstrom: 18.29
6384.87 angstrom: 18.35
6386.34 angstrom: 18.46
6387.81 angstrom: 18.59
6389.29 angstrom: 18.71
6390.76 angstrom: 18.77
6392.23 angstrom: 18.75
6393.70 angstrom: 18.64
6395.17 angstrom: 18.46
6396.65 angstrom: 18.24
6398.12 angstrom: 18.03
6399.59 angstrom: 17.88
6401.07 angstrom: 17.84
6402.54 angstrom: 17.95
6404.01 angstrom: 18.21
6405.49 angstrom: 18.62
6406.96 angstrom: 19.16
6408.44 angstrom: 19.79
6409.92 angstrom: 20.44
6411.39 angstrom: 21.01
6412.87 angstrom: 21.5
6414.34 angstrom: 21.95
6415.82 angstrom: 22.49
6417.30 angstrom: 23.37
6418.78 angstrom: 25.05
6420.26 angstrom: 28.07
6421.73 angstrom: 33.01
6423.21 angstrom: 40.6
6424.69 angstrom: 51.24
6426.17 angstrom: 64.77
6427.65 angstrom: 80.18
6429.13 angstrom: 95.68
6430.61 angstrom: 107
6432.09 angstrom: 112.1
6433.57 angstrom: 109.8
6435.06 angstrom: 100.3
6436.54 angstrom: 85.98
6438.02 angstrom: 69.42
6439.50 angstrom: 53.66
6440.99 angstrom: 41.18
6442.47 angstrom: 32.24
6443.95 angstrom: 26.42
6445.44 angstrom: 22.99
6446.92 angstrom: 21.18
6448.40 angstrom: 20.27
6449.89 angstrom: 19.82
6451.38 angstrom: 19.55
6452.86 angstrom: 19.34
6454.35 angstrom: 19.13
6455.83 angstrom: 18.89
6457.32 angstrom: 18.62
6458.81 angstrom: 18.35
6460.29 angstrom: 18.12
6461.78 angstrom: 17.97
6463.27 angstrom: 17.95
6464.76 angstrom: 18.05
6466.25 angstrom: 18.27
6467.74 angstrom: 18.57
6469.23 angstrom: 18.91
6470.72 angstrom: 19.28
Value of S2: 0.50 mag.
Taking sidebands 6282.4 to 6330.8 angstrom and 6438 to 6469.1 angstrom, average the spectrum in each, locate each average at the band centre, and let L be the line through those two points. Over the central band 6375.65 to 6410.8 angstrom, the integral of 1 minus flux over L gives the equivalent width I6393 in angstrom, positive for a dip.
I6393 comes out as 7.9 angstrom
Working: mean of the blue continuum 23.8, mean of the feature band 18.6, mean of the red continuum 24.1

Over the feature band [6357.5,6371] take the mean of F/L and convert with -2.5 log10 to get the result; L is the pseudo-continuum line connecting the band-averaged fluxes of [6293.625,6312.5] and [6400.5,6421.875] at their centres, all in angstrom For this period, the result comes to 0.34 mag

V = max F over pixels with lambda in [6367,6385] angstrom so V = 18.75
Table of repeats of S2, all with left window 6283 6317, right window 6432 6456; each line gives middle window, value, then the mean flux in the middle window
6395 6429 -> 0.39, 29.1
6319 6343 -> 0.50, 19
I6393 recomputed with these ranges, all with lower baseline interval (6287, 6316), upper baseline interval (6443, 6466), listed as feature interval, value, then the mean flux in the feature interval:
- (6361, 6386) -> 5.42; 18.5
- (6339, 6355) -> 3.39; 19.6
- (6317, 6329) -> 3.35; 18.7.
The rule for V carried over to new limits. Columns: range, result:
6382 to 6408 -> 19.16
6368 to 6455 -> 112.1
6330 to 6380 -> 20.4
